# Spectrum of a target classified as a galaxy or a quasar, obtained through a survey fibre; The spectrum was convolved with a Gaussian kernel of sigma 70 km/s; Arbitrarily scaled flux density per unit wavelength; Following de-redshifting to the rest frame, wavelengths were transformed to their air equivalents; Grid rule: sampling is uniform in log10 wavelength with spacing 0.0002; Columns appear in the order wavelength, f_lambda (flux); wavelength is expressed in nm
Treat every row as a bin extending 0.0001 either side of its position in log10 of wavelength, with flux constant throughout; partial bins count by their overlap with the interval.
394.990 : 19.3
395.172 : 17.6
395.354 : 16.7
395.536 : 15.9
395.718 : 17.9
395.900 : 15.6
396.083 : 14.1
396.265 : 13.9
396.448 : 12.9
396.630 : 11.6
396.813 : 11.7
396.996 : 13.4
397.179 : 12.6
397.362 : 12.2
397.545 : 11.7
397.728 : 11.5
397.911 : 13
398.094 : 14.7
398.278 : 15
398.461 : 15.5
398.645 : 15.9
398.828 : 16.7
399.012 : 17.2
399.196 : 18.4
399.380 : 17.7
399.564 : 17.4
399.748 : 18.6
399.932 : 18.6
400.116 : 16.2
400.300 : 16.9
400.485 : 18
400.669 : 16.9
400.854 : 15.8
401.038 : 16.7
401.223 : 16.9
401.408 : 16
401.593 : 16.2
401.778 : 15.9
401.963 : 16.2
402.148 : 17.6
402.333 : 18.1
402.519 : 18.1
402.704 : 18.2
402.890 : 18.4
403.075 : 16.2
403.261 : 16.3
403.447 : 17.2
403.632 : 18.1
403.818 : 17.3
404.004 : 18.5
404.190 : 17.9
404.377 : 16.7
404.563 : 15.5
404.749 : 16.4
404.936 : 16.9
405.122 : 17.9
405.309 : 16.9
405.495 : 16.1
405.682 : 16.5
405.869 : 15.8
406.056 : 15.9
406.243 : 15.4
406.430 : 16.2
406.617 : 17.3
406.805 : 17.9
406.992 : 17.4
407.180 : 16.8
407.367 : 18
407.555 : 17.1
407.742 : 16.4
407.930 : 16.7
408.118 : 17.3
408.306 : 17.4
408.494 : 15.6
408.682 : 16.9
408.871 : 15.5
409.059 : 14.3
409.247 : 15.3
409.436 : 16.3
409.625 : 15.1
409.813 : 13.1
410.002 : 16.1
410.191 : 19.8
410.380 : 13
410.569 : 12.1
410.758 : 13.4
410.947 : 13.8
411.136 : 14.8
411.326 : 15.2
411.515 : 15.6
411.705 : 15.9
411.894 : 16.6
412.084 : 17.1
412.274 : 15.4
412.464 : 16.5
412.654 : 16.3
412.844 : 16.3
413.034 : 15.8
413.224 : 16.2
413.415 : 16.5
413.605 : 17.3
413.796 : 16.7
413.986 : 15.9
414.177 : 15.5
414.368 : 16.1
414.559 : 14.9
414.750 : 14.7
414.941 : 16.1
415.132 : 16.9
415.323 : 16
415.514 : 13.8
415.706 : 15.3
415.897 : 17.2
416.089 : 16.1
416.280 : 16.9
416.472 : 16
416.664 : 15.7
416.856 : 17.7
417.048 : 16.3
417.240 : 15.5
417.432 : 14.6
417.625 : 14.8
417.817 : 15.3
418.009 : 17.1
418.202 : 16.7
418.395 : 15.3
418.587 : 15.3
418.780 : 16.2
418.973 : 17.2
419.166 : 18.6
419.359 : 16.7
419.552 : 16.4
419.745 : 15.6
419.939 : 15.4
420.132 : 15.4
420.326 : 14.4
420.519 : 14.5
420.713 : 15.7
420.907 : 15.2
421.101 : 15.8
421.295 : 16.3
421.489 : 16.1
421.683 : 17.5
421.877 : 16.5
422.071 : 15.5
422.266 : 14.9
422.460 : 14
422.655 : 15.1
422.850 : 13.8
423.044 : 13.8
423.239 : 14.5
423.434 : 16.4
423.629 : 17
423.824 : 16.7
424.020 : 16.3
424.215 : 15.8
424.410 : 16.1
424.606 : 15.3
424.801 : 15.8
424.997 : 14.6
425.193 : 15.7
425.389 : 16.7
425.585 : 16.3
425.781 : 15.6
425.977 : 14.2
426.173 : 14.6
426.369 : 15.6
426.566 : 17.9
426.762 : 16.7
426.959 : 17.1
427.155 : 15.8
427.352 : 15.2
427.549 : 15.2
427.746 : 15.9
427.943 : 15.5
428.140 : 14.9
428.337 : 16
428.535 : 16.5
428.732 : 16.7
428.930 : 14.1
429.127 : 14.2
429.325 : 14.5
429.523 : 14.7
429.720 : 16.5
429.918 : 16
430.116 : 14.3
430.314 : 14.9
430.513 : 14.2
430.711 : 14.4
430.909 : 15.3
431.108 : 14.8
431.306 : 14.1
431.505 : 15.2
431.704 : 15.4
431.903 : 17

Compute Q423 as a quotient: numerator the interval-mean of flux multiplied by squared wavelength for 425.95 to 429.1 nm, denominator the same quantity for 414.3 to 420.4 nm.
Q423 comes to 1.0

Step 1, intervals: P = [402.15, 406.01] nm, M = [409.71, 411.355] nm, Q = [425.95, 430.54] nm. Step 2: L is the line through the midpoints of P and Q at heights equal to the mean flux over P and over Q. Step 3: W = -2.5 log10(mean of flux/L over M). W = 0.15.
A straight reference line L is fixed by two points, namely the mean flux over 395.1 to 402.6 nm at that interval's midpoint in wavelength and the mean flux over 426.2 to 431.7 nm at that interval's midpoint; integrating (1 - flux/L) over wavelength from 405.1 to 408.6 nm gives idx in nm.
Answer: -0.25 nm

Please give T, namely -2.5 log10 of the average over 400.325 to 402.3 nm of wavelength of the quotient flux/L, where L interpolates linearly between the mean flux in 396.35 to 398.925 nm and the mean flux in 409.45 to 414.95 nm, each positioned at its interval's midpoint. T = -0.19 mag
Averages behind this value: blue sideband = 13.5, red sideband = 15.6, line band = 16.7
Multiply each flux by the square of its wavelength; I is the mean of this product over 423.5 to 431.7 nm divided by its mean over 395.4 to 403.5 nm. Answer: 1.12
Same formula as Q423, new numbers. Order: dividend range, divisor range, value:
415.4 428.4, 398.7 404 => 1.01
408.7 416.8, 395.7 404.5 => 1.04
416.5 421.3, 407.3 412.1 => 1.06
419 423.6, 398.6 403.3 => 1.01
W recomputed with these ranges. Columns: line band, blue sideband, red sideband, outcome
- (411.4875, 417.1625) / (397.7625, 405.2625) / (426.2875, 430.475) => 0.010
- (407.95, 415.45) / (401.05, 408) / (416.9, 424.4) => 0.046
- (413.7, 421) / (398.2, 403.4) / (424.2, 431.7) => 0.011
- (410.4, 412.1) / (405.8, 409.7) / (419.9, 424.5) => 0.101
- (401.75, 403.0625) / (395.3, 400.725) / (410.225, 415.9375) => -0.142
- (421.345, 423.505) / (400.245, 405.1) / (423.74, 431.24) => 0.038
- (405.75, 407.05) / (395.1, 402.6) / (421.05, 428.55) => -0.056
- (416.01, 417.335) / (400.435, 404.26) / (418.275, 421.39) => -0.014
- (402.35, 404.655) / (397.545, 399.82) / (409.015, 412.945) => -0.117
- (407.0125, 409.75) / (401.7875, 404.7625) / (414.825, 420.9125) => 0.032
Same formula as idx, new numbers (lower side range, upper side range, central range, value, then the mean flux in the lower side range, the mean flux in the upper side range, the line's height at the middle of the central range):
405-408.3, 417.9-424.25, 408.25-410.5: 0.135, 16.8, 15.8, 16.6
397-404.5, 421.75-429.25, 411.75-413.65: -0.042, 16.4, 15.6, 16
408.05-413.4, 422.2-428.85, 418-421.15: -0.062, 15.6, 15.7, 15.6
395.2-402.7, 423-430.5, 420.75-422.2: -0.042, 15.7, 15.6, 15.6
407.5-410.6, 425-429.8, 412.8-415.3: -0.046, 15.8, 15.6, 15.8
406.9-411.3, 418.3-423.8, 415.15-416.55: -0.022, 15.7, 15.7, 15.7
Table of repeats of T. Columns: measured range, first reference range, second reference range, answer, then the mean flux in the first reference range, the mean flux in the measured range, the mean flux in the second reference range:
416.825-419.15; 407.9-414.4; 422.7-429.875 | -0.02 mag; 15.7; 16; 15.6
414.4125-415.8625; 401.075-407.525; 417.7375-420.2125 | 0.06 mag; 17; 15.5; 16.3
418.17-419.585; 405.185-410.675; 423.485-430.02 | -0.04 mag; 16.1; 16.6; 15.8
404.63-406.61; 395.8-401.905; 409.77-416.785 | -0.06 mag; 15.3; 16.4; 15.7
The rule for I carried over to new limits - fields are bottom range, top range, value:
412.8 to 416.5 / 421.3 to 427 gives 1.03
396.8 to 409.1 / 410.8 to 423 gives 1.03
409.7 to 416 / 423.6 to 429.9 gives 1.07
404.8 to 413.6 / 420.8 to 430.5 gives 1.05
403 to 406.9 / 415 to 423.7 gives 1.01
